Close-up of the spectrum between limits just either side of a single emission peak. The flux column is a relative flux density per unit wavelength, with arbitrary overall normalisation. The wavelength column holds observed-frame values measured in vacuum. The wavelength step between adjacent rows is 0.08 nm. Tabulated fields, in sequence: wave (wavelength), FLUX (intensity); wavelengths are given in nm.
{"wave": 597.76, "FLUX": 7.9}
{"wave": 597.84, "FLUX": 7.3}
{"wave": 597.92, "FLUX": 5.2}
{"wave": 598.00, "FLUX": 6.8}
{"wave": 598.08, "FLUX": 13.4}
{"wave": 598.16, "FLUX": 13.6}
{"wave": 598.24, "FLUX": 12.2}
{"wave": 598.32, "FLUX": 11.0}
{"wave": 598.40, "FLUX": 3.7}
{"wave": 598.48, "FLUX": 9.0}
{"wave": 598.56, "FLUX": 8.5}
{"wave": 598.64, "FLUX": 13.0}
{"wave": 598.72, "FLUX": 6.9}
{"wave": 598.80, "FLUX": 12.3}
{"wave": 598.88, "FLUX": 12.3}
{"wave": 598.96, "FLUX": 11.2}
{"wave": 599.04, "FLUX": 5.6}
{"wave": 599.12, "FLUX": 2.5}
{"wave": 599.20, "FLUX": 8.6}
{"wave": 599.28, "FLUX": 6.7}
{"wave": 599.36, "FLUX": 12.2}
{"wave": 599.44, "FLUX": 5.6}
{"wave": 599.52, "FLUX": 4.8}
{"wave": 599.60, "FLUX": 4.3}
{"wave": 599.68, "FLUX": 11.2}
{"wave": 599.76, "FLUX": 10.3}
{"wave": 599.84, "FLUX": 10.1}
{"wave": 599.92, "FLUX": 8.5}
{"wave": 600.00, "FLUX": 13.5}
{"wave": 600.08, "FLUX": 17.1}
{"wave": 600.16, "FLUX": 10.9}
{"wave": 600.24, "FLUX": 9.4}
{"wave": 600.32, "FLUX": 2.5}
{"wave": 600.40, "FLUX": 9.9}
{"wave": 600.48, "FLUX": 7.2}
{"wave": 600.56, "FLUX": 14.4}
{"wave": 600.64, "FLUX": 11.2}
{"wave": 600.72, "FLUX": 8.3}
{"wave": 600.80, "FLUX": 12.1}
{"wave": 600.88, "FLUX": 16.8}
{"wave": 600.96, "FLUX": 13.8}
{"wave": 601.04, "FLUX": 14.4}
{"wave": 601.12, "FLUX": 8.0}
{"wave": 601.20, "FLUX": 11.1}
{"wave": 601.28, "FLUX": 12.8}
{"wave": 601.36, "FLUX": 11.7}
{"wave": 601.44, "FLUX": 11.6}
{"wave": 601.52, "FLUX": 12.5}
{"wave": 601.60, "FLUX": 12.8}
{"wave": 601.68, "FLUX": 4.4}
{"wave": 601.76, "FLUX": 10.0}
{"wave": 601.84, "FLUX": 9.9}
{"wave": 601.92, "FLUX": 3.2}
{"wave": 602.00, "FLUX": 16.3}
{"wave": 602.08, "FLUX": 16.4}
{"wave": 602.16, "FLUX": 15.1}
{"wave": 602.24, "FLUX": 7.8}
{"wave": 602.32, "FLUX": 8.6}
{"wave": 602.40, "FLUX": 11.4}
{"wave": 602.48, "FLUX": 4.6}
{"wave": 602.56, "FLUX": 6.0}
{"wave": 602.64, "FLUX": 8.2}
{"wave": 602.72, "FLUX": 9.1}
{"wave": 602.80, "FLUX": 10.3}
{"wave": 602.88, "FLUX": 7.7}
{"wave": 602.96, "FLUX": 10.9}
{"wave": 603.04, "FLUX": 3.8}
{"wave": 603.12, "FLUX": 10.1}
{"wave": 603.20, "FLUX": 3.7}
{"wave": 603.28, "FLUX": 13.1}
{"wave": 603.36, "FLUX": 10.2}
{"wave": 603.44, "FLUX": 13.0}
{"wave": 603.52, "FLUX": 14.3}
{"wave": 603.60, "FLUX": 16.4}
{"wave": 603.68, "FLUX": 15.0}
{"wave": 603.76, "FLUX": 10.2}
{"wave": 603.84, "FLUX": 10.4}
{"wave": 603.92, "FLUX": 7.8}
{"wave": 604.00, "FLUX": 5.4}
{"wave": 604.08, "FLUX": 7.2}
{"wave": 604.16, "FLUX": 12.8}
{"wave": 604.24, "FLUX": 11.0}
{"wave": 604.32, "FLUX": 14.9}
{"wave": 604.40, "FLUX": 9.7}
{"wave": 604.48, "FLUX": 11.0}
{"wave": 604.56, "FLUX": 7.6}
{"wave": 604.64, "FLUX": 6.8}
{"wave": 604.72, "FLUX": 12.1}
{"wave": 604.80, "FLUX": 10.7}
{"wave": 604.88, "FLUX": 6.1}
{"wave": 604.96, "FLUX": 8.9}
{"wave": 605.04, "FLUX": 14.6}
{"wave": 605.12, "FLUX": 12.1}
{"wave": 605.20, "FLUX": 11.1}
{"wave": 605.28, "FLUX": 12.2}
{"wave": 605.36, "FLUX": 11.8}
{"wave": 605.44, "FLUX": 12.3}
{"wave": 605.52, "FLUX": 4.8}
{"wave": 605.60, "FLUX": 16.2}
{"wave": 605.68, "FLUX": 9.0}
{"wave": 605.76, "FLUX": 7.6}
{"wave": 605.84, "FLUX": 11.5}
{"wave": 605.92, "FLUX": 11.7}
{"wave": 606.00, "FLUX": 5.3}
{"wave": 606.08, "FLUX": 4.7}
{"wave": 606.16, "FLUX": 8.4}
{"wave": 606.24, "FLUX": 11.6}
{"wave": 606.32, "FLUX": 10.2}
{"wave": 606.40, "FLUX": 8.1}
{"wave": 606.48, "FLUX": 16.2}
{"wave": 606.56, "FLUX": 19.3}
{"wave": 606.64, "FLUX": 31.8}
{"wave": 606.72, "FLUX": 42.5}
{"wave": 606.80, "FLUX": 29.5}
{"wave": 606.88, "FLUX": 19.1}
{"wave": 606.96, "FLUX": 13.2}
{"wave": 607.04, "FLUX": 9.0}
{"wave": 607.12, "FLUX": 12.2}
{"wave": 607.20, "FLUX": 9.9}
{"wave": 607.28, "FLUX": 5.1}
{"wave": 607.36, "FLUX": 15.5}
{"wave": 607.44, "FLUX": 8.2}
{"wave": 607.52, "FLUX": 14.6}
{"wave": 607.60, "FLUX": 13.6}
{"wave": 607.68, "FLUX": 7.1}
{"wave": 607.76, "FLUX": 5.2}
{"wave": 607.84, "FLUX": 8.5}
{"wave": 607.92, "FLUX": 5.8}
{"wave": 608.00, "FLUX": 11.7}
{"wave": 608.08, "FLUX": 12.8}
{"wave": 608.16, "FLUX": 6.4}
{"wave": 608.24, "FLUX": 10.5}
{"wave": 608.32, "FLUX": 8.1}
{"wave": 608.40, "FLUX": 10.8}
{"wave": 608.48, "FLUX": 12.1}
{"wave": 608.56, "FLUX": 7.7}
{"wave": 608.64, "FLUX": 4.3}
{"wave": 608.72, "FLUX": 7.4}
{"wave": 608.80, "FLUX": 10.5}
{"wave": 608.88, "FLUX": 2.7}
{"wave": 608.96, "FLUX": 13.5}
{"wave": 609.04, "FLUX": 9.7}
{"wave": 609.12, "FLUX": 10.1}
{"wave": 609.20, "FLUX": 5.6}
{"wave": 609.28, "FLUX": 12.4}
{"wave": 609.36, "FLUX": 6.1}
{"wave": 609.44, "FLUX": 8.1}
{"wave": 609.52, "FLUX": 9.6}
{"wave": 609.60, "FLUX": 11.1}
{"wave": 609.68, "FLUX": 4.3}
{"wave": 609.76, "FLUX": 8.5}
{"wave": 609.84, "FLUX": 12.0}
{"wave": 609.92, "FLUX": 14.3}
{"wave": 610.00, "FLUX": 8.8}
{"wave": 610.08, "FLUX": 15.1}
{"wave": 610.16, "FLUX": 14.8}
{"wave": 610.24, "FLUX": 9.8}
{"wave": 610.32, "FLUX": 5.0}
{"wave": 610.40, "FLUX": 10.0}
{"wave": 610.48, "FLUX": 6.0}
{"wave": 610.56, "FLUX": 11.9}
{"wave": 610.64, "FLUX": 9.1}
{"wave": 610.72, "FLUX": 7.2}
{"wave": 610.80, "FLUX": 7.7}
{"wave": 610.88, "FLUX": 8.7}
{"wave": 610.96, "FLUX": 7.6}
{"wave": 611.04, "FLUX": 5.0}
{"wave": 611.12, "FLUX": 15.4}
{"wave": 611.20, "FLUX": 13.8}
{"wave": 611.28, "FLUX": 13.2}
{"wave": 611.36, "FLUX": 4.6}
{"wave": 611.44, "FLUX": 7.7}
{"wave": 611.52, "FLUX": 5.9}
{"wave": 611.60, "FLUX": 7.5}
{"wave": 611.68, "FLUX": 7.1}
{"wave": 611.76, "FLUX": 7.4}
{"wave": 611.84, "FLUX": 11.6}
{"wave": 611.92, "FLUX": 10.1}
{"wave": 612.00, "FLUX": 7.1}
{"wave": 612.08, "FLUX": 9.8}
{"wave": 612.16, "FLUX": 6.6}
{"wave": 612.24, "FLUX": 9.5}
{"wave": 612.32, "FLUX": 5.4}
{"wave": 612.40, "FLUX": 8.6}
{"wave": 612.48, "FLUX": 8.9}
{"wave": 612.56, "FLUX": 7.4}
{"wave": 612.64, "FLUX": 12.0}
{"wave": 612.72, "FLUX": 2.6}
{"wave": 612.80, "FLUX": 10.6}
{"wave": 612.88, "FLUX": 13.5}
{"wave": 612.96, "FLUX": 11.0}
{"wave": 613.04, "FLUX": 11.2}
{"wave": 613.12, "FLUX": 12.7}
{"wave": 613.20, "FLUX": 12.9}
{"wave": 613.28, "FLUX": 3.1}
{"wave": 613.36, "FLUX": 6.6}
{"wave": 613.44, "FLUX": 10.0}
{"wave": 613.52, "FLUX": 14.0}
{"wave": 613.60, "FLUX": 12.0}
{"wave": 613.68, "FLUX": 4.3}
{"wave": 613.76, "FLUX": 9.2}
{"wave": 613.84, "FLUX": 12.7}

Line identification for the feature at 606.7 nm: [O III] 5007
